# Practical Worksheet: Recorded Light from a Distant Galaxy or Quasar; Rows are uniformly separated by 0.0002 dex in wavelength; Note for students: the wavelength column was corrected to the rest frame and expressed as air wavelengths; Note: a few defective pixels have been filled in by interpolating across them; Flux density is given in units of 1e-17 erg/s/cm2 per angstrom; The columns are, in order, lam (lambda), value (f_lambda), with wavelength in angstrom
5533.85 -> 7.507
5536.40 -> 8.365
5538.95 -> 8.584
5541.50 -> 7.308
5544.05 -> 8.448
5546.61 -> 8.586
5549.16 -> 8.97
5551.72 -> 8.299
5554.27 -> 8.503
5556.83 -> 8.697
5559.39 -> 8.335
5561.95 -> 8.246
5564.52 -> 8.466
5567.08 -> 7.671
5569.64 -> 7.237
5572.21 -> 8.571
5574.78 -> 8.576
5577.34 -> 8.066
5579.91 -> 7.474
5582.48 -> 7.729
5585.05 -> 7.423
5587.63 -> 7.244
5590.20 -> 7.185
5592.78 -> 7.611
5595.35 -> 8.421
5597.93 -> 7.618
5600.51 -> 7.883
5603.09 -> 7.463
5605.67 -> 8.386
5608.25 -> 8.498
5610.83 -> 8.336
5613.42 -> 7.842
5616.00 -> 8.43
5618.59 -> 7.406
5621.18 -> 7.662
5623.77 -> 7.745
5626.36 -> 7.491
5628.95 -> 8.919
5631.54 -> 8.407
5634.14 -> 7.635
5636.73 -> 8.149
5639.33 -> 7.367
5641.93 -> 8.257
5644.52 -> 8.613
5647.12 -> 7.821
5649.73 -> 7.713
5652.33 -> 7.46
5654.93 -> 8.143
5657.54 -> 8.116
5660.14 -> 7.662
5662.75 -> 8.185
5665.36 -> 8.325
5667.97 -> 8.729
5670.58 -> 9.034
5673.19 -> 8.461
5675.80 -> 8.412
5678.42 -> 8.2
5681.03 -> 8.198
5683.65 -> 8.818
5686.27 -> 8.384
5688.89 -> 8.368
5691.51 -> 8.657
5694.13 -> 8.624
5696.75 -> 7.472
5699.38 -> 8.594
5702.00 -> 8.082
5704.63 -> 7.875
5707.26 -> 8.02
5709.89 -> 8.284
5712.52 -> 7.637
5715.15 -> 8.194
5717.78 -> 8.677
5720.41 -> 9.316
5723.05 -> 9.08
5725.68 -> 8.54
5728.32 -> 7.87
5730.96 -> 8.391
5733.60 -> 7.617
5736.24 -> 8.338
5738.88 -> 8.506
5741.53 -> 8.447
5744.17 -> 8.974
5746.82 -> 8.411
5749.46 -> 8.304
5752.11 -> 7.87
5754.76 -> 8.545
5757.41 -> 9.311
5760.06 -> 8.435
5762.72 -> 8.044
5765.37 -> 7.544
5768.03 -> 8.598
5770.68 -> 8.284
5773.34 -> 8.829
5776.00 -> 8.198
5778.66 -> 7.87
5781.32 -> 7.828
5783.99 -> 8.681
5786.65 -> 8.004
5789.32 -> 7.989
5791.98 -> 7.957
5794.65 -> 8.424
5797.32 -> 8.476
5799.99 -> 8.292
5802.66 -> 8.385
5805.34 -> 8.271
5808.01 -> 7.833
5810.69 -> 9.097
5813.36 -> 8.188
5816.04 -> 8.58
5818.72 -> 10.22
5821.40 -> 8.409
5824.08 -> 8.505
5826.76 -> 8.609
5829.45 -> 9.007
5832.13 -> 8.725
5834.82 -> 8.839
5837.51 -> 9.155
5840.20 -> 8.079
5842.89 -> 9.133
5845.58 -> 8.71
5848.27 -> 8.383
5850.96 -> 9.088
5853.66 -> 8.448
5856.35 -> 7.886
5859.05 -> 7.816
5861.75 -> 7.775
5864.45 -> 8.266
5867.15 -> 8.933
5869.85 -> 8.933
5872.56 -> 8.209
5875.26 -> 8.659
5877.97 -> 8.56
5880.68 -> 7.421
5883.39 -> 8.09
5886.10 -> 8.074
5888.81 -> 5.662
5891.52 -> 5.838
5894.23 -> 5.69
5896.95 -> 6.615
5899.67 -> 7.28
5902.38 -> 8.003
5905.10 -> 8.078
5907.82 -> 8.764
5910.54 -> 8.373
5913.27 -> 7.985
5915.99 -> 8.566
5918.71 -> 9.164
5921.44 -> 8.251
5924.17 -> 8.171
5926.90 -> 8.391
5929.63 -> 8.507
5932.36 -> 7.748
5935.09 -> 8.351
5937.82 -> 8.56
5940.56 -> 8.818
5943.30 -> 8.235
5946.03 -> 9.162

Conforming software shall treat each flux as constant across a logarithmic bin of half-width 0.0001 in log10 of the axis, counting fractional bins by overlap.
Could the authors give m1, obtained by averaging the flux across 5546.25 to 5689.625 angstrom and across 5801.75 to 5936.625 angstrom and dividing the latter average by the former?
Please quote 1.0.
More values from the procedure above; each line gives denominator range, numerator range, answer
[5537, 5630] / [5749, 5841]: 1.05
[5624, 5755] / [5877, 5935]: 0.94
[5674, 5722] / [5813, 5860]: 1.04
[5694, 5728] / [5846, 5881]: 1.01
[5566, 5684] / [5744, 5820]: 1.05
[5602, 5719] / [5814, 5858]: 1.07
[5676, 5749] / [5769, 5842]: 1.01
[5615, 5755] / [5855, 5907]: 0.93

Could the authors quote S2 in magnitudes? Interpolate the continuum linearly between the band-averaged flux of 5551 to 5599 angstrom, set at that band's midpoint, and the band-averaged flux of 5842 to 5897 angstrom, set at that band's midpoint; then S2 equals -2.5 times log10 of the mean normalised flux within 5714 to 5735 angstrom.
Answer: -0.07 mag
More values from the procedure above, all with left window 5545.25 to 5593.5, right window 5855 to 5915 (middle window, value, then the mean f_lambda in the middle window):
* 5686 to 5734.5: -0.05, 8.3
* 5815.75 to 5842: -0.13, 8.83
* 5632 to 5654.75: 0.01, 7.91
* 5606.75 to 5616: -0.03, 8.26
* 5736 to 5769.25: -0.07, 8.41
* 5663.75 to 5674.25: -0.09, 8.63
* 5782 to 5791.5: -0.04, 8.17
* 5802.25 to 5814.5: -0.07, 8.35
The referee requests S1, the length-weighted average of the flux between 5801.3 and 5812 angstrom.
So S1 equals 8.39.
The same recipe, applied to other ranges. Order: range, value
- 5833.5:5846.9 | 8.78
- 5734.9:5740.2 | 8.42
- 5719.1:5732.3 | 8.64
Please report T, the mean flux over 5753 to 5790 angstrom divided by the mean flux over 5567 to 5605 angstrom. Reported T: 1.1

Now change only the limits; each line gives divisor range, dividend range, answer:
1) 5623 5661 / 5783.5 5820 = 1.06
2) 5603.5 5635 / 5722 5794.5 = 1.03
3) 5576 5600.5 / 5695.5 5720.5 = 1.07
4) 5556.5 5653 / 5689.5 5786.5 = 1.05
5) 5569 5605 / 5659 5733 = 1.08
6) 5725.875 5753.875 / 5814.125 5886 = 1.03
